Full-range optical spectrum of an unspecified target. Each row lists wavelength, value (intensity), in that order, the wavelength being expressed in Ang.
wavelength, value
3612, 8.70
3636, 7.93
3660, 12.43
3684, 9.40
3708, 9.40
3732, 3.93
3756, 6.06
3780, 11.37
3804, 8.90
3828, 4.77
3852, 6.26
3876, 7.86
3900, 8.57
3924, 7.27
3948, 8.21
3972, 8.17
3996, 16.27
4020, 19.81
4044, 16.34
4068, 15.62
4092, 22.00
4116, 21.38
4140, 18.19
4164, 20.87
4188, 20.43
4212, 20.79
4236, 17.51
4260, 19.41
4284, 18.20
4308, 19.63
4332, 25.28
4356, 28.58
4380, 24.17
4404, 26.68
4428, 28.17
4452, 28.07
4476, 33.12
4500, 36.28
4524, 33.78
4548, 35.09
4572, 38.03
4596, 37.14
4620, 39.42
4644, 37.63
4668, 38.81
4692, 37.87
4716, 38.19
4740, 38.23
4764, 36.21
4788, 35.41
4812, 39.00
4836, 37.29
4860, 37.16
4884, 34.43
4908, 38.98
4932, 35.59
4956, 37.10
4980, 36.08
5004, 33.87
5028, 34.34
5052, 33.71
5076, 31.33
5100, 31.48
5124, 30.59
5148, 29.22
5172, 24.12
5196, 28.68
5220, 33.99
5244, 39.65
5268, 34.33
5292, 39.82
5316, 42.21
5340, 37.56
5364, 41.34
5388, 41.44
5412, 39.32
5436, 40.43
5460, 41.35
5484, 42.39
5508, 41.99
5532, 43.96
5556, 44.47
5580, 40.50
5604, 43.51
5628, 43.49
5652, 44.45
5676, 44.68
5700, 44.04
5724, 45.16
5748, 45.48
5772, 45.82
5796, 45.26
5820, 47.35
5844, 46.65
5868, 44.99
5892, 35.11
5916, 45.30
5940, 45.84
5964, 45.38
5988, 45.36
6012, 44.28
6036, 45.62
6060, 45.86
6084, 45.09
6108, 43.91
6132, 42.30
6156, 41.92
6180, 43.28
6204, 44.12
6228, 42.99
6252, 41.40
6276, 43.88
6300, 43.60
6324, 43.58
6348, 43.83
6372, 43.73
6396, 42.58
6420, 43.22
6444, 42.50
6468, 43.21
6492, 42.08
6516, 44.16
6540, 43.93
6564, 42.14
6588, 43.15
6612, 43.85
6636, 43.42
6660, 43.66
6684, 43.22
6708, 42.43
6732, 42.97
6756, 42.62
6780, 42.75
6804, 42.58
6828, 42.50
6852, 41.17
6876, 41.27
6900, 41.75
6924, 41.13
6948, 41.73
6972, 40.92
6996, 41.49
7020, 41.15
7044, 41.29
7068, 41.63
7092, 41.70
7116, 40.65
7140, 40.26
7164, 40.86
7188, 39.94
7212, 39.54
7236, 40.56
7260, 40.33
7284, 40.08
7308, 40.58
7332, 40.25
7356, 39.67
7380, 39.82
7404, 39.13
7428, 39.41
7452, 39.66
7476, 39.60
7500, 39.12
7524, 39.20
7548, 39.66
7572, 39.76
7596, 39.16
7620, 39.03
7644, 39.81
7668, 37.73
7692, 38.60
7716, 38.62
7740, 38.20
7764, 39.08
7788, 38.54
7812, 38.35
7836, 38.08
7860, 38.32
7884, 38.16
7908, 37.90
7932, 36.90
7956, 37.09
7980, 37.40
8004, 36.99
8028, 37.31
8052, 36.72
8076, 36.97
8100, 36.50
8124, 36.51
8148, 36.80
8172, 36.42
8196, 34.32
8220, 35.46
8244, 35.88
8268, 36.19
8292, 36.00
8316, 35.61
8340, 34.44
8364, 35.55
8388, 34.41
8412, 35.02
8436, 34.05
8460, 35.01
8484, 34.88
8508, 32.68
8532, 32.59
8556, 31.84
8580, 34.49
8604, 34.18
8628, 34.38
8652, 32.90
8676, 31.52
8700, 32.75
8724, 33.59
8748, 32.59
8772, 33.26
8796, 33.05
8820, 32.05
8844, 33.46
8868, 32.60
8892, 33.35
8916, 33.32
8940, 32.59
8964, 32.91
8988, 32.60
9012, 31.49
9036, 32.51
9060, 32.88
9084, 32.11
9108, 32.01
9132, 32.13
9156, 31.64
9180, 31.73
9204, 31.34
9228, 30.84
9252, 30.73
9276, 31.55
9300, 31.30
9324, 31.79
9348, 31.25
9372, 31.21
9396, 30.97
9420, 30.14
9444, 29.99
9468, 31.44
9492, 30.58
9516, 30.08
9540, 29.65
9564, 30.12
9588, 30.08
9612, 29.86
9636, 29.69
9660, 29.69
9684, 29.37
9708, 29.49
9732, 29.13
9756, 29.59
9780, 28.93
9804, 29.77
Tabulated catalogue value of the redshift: 0.00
